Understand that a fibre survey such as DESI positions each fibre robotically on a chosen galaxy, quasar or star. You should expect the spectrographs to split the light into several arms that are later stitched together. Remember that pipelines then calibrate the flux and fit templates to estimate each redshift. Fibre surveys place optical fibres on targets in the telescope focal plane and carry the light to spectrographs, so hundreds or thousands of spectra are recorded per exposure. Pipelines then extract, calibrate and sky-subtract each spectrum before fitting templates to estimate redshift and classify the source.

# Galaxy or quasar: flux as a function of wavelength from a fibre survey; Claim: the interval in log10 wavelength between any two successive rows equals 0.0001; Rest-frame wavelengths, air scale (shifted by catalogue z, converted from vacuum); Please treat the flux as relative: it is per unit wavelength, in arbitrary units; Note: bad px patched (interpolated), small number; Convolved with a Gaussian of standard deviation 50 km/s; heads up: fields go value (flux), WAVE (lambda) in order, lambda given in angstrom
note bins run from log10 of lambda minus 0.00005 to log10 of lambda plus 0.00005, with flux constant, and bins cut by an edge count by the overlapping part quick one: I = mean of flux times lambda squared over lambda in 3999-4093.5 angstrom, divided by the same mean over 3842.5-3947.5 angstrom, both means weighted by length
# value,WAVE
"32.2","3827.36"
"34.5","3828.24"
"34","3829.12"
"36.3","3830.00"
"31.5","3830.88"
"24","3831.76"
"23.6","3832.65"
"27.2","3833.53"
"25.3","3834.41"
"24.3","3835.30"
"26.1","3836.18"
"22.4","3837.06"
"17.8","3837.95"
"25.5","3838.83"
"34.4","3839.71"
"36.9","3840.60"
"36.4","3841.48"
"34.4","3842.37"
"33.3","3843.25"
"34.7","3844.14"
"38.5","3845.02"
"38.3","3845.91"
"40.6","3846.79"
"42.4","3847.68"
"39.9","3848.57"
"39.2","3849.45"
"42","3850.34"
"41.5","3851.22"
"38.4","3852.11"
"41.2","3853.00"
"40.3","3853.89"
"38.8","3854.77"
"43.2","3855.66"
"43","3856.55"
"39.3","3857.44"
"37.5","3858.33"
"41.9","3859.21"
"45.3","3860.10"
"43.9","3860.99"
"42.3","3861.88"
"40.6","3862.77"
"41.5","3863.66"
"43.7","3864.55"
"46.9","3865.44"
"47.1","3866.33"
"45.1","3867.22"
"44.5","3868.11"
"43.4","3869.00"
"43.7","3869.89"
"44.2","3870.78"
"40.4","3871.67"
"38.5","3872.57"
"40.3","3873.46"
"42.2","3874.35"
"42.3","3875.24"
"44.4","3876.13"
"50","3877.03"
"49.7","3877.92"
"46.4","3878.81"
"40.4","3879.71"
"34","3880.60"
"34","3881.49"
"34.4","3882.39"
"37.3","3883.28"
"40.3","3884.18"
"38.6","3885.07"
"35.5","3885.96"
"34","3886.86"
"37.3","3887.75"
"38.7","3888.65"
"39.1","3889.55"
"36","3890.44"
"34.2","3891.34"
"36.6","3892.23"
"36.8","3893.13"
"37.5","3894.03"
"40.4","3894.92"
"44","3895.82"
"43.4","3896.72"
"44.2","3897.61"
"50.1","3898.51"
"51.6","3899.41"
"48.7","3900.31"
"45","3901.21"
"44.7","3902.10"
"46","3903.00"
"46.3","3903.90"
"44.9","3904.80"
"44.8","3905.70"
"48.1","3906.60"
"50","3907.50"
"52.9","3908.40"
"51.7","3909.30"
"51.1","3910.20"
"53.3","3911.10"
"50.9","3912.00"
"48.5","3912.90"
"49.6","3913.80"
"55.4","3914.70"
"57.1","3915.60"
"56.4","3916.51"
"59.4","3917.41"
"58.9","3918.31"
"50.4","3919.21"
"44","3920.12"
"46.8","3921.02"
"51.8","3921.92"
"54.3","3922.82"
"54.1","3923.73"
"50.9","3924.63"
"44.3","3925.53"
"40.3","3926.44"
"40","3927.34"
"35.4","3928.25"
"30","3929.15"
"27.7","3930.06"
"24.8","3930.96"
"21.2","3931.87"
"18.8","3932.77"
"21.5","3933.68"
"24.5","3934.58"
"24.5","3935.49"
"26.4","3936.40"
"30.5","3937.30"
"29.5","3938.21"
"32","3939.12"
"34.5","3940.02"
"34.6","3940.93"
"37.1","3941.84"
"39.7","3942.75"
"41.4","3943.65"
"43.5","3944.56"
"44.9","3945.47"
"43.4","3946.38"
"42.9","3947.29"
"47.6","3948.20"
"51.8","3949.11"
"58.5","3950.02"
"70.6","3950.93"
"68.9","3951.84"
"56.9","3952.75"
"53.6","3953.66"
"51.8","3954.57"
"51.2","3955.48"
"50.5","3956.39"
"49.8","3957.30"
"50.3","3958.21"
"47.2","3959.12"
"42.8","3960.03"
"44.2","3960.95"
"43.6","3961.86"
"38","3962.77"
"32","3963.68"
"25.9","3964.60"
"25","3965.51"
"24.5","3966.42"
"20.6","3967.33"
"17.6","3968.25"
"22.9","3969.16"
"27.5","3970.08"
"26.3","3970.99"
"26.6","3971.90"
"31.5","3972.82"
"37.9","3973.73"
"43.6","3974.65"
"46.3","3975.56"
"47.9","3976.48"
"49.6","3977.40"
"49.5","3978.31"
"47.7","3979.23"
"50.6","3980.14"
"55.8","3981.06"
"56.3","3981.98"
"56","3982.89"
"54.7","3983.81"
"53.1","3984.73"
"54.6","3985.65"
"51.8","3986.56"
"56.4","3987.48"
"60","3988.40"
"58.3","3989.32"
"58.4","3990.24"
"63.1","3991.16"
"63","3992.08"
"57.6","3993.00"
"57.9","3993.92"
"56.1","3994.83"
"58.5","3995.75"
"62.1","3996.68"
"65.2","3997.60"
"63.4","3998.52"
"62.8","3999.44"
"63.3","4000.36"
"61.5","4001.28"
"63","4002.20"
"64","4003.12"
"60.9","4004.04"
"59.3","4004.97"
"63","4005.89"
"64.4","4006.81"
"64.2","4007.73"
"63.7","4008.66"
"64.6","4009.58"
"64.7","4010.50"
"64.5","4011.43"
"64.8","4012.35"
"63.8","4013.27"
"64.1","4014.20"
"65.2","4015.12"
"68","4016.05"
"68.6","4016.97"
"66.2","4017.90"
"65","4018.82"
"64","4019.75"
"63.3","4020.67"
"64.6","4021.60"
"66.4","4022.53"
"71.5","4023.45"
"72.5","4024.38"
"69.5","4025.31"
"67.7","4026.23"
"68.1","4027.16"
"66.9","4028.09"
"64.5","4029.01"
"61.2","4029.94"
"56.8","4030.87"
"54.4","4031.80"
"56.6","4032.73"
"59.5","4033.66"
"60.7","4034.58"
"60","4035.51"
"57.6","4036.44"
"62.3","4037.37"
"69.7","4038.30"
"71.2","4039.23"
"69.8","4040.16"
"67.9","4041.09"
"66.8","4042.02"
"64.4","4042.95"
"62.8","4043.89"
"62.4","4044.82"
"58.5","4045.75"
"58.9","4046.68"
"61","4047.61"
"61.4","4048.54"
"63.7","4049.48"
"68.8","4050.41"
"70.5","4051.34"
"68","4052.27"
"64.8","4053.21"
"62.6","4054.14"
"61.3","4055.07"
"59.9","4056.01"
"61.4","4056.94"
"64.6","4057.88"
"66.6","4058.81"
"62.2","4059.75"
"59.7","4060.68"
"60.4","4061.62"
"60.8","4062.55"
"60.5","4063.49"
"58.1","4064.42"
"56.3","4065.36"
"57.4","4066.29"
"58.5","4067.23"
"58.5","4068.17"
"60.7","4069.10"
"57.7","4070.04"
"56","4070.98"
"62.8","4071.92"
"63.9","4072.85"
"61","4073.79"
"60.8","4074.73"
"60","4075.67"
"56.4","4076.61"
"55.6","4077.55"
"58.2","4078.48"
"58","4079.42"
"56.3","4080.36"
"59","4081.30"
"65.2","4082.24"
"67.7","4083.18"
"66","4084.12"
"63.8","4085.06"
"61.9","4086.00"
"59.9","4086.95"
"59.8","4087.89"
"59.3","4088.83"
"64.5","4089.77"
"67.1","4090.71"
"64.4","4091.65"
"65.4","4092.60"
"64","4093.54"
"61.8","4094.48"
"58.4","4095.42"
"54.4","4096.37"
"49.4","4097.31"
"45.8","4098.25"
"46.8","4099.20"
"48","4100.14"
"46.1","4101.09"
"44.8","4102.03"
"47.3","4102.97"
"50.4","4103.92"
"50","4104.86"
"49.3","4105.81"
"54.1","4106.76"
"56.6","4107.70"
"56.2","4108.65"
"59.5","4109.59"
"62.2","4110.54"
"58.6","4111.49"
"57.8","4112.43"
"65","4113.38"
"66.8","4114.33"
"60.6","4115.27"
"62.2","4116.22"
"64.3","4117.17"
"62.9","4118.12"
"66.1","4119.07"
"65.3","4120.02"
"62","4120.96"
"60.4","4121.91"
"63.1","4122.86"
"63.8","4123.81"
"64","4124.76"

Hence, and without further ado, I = 1.63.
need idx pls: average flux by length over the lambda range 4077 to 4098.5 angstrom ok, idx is 60.4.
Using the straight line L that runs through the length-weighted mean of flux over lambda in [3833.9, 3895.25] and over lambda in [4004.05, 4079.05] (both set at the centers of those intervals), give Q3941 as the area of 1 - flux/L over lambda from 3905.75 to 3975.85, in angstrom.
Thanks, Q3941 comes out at 9.99 angstrom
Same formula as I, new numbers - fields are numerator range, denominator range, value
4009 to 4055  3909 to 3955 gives 1.55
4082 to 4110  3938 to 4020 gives 1.18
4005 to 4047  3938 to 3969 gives 1.57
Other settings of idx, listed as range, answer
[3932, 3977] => 38.7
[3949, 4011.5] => 51.1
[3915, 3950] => 40.2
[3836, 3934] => 41.7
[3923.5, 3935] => 33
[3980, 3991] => 55.8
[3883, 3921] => 45.6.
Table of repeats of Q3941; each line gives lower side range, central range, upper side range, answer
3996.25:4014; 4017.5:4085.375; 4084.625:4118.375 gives -2.29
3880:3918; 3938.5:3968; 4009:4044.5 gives 5.28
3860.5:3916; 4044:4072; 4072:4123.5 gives -2.76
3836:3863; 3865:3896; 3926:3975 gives -2.44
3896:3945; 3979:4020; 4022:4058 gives -2.87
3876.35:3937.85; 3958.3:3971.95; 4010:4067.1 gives 5.27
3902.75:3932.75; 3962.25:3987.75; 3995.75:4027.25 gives 7.79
